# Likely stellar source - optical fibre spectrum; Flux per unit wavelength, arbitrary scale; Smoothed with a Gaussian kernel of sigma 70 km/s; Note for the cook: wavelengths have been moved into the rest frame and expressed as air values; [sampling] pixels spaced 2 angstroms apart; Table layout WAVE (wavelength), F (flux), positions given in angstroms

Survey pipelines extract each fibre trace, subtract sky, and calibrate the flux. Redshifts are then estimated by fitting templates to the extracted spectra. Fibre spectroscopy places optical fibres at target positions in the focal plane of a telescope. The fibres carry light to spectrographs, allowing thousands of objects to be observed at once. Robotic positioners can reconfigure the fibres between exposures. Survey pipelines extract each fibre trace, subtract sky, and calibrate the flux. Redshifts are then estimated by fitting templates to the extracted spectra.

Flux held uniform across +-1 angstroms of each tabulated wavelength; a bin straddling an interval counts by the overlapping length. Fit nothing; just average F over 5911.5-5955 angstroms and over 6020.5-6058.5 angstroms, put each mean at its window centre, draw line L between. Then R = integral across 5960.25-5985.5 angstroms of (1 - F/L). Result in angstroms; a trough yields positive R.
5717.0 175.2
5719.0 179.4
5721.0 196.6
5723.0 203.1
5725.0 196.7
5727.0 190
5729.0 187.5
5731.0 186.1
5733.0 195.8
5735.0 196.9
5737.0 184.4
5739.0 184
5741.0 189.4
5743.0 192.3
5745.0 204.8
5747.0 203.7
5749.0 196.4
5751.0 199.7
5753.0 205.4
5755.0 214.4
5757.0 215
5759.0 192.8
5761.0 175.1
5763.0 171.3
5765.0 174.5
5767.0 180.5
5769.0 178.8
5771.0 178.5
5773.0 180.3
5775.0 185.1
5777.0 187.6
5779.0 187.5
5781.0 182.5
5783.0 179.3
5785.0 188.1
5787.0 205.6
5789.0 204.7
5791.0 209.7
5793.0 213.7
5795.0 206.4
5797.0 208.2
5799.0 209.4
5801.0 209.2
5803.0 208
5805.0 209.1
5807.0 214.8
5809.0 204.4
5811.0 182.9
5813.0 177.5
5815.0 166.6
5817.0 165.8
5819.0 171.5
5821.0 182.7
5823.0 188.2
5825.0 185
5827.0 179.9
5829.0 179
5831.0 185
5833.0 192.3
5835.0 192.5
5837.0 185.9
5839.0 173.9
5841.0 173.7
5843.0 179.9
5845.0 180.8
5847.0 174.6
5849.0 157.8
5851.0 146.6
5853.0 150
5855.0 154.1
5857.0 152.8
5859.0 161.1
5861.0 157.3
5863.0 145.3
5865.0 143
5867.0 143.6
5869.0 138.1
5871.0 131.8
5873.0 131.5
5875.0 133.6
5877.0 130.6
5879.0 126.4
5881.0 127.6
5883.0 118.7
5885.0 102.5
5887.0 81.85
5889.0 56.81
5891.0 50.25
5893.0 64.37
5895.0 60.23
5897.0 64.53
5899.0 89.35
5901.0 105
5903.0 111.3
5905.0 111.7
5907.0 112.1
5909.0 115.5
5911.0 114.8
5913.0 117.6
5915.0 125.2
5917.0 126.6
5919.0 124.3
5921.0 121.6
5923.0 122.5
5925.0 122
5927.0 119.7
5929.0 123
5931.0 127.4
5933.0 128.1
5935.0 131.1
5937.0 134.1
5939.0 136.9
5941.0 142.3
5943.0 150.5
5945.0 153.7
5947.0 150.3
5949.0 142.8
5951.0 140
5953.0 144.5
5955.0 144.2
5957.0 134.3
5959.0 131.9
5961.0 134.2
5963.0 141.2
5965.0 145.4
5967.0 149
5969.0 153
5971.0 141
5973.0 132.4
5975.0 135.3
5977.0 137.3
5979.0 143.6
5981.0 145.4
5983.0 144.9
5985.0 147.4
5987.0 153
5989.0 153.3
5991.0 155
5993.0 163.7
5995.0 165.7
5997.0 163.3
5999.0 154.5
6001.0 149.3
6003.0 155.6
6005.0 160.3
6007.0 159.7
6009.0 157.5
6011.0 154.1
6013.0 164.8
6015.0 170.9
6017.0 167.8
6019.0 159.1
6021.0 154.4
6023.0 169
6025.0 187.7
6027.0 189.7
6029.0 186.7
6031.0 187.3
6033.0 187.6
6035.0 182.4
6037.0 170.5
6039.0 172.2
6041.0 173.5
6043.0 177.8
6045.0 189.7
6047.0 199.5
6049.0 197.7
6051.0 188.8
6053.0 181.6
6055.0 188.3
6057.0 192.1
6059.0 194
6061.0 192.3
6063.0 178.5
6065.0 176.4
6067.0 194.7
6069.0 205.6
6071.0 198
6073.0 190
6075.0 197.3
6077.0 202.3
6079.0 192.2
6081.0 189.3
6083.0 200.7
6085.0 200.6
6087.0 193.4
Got 1.54 angstroms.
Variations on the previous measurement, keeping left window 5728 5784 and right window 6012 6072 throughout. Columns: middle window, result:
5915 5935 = 6.59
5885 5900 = 9.43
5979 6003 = 3.93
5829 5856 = 2.08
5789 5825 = -1.40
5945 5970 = 5.64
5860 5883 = 6.21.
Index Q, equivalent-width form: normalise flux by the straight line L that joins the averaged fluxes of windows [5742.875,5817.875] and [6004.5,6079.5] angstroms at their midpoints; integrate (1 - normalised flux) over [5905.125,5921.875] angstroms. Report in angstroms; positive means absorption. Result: 6.1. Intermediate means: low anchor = 194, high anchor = 181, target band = 119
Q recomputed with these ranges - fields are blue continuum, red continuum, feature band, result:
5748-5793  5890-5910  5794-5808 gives -3.56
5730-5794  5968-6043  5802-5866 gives 2.56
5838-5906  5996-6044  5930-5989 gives 4.08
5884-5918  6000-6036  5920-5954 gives -4.92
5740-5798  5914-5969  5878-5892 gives 5.42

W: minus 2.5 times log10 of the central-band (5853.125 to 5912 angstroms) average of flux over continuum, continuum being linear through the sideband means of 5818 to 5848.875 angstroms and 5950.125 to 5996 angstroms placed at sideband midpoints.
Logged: 0.41 mag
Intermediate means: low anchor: 181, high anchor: 145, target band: 116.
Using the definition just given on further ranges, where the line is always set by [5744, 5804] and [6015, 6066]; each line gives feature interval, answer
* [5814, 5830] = 0.09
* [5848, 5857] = 0.25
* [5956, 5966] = 0.33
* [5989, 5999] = 0.15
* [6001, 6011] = 0.17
